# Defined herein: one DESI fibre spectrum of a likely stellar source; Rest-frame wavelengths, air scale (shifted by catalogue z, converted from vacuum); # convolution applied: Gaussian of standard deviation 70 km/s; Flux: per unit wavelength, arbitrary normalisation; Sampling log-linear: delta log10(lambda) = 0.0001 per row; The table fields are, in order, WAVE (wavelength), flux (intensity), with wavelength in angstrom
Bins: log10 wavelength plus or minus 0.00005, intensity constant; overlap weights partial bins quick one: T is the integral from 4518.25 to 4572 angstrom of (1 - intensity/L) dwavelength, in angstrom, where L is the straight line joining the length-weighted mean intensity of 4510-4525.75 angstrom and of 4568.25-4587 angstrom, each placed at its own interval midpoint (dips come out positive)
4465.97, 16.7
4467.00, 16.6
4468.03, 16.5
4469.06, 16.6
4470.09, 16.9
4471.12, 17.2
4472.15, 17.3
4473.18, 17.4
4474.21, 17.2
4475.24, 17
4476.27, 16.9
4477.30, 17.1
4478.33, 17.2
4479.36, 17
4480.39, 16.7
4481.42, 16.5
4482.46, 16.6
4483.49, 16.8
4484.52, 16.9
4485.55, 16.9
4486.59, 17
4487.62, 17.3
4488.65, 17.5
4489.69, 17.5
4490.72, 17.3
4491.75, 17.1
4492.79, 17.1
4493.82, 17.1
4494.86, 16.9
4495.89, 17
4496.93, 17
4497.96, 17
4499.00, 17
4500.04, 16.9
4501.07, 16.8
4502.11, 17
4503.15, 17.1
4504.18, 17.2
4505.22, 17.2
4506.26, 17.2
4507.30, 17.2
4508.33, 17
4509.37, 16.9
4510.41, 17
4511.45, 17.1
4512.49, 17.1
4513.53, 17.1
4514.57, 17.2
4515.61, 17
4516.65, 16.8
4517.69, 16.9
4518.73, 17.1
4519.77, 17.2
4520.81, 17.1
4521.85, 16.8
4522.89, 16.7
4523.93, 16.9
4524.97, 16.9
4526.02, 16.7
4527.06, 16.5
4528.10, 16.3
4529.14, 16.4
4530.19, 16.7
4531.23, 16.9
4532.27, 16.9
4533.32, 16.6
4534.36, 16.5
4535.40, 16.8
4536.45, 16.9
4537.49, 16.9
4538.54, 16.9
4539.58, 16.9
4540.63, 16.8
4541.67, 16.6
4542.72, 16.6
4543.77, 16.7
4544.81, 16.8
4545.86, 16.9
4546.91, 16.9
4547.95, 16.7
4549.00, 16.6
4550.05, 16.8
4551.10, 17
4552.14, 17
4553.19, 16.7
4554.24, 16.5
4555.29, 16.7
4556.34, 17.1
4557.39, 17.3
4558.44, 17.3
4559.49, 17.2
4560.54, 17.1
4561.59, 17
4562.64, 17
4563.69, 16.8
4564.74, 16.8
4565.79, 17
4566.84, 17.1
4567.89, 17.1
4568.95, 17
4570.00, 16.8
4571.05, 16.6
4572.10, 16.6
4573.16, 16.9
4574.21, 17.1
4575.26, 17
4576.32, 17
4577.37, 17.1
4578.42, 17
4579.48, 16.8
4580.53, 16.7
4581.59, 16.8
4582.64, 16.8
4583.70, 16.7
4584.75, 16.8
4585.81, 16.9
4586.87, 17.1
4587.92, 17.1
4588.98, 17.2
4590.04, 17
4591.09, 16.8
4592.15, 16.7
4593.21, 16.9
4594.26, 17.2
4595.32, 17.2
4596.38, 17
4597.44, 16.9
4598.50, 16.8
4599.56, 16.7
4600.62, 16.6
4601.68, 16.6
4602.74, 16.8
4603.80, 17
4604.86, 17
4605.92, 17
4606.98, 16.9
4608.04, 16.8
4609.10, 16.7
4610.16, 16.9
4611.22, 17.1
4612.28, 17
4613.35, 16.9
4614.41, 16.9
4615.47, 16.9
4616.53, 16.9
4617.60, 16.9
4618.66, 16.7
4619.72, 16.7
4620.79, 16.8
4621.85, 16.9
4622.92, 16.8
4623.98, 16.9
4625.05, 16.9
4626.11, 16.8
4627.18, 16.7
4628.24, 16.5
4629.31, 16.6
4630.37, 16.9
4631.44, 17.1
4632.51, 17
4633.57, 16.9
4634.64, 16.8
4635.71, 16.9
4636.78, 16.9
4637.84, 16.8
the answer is 0.27 angstrom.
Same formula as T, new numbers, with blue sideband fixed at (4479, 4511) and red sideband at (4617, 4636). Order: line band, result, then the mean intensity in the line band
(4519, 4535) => 0.2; 16.8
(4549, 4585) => 0.0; 16.9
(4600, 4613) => 0.0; 16.9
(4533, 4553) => 0.2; 16.8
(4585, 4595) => -0.1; 17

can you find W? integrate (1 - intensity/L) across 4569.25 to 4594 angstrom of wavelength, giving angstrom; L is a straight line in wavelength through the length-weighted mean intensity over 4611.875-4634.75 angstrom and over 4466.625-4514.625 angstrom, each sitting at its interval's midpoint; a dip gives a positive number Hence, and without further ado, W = 0.0 angstrom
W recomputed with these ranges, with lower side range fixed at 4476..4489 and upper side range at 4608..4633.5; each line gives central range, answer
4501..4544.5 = 0.1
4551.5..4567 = -0.1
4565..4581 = 0.0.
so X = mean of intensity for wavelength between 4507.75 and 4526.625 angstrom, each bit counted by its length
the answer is 17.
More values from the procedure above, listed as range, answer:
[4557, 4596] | 17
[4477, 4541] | 16.9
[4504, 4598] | 16.9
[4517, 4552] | 16.8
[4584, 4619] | 16.9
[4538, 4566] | 16.9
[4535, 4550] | 16.8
